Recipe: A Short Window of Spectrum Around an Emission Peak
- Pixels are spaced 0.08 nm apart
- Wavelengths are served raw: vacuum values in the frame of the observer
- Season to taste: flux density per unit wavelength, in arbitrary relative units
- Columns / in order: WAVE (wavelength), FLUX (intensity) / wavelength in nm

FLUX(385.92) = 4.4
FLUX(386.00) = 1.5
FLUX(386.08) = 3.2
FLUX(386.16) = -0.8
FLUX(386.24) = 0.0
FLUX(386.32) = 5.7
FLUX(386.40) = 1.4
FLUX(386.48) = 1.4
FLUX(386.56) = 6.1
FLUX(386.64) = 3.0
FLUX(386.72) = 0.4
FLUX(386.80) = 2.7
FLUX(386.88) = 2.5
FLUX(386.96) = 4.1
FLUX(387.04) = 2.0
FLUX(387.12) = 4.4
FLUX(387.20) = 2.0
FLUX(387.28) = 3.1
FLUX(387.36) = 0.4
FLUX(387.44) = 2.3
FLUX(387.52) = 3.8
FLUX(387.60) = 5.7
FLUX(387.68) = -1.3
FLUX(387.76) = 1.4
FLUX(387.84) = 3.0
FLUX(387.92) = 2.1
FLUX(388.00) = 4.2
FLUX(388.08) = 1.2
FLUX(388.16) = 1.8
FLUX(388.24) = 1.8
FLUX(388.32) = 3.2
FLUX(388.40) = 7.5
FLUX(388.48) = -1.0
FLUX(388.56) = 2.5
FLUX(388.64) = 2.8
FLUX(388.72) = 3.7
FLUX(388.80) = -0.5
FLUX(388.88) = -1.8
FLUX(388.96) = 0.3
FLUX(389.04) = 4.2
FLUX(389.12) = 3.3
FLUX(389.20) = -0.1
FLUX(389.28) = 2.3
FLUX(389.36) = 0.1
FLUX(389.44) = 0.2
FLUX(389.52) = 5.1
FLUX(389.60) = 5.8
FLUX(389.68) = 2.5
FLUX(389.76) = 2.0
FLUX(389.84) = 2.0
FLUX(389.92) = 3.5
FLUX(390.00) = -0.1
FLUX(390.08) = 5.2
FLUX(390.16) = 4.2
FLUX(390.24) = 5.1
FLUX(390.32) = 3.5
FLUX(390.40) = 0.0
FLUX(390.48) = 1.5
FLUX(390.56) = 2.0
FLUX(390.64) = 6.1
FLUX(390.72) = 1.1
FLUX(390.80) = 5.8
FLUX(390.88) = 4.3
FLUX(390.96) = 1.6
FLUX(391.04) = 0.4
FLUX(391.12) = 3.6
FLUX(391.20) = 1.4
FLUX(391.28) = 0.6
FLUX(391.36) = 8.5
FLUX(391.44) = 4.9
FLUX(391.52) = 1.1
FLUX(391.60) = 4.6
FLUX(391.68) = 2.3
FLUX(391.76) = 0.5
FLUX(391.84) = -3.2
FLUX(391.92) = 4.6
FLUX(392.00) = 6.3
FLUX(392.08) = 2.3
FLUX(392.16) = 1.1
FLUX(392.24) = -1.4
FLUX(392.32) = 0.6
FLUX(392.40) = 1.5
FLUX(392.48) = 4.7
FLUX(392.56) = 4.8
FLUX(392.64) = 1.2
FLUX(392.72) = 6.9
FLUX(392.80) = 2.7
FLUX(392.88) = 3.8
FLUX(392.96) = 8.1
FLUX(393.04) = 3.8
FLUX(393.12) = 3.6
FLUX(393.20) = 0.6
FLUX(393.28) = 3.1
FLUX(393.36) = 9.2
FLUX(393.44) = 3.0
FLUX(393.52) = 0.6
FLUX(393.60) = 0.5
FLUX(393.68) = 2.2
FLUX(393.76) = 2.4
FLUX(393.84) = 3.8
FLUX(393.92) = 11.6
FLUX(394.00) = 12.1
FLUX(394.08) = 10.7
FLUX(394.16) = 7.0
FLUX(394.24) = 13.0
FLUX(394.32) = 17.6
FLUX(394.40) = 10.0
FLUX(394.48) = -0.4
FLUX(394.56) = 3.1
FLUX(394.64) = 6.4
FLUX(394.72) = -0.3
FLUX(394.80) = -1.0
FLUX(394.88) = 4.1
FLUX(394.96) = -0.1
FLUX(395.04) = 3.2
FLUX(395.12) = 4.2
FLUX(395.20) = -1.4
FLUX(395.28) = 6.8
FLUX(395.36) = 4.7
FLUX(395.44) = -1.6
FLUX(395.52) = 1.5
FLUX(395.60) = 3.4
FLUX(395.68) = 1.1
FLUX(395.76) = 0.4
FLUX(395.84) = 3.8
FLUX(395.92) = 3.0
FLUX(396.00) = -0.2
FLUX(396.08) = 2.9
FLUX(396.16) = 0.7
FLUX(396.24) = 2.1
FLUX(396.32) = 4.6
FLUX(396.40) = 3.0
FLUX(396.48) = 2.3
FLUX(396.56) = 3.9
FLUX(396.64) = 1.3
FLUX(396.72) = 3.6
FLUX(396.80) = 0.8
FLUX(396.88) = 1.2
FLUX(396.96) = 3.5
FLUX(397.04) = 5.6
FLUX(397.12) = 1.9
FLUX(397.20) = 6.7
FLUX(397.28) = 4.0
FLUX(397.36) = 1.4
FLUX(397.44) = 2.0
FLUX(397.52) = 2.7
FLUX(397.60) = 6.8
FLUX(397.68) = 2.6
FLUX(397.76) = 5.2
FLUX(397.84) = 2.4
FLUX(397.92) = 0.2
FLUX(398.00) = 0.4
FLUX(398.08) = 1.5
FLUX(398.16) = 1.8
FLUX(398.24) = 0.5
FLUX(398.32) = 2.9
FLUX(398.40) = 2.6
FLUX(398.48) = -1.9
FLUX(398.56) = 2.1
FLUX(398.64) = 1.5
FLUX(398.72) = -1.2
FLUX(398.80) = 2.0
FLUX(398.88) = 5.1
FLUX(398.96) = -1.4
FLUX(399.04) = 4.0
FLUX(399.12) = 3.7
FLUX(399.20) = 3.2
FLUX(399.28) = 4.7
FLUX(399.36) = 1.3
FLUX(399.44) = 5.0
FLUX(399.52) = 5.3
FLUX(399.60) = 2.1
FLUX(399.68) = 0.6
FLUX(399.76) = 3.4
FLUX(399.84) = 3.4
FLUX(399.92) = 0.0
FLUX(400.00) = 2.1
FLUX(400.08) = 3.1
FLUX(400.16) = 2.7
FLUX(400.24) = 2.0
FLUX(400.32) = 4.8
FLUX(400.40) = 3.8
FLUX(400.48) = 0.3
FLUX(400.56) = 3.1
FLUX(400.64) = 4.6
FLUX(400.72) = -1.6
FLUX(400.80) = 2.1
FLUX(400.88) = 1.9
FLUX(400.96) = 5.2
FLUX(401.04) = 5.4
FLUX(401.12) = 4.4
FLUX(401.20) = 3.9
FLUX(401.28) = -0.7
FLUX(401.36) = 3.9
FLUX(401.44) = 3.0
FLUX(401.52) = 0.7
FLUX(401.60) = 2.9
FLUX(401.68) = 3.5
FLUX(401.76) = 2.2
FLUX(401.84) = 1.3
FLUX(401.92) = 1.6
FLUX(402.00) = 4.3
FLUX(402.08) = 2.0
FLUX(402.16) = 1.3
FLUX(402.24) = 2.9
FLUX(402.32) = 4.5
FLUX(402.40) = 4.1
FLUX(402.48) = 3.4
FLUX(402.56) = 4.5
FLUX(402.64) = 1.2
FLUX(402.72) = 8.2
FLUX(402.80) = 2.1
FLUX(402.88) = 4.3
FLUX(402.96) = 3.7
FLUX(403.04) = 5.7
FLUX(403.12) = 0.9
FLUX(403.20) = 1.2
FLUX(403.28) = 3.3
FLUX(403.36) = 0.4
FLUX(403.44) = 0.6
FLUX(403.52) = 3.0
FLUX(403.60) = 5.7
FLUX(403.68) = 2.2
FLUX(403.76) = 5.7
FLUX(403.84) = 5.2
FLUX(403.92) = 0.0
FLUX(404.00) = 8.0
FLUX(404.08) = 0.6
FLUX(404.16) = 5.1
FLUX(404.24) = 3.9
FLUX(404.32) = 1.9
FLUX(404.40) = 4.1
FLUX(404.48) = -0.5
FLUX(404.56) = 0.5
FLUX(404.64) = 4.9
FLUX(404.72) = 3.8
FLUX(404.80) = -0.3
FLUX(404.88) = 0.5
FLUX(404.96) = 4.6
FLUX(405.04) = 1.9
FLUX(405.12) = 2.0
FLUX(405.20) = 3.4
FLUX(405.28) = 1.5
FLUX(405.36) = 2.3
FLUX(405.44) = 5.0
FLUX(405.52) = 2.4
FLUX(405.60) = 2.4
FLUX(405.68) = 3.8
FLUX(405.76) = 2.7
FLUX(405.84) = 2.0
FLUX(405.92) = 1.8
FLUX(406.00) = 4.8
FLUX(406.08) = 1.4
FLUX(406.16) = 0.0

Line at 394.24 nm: [O II]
